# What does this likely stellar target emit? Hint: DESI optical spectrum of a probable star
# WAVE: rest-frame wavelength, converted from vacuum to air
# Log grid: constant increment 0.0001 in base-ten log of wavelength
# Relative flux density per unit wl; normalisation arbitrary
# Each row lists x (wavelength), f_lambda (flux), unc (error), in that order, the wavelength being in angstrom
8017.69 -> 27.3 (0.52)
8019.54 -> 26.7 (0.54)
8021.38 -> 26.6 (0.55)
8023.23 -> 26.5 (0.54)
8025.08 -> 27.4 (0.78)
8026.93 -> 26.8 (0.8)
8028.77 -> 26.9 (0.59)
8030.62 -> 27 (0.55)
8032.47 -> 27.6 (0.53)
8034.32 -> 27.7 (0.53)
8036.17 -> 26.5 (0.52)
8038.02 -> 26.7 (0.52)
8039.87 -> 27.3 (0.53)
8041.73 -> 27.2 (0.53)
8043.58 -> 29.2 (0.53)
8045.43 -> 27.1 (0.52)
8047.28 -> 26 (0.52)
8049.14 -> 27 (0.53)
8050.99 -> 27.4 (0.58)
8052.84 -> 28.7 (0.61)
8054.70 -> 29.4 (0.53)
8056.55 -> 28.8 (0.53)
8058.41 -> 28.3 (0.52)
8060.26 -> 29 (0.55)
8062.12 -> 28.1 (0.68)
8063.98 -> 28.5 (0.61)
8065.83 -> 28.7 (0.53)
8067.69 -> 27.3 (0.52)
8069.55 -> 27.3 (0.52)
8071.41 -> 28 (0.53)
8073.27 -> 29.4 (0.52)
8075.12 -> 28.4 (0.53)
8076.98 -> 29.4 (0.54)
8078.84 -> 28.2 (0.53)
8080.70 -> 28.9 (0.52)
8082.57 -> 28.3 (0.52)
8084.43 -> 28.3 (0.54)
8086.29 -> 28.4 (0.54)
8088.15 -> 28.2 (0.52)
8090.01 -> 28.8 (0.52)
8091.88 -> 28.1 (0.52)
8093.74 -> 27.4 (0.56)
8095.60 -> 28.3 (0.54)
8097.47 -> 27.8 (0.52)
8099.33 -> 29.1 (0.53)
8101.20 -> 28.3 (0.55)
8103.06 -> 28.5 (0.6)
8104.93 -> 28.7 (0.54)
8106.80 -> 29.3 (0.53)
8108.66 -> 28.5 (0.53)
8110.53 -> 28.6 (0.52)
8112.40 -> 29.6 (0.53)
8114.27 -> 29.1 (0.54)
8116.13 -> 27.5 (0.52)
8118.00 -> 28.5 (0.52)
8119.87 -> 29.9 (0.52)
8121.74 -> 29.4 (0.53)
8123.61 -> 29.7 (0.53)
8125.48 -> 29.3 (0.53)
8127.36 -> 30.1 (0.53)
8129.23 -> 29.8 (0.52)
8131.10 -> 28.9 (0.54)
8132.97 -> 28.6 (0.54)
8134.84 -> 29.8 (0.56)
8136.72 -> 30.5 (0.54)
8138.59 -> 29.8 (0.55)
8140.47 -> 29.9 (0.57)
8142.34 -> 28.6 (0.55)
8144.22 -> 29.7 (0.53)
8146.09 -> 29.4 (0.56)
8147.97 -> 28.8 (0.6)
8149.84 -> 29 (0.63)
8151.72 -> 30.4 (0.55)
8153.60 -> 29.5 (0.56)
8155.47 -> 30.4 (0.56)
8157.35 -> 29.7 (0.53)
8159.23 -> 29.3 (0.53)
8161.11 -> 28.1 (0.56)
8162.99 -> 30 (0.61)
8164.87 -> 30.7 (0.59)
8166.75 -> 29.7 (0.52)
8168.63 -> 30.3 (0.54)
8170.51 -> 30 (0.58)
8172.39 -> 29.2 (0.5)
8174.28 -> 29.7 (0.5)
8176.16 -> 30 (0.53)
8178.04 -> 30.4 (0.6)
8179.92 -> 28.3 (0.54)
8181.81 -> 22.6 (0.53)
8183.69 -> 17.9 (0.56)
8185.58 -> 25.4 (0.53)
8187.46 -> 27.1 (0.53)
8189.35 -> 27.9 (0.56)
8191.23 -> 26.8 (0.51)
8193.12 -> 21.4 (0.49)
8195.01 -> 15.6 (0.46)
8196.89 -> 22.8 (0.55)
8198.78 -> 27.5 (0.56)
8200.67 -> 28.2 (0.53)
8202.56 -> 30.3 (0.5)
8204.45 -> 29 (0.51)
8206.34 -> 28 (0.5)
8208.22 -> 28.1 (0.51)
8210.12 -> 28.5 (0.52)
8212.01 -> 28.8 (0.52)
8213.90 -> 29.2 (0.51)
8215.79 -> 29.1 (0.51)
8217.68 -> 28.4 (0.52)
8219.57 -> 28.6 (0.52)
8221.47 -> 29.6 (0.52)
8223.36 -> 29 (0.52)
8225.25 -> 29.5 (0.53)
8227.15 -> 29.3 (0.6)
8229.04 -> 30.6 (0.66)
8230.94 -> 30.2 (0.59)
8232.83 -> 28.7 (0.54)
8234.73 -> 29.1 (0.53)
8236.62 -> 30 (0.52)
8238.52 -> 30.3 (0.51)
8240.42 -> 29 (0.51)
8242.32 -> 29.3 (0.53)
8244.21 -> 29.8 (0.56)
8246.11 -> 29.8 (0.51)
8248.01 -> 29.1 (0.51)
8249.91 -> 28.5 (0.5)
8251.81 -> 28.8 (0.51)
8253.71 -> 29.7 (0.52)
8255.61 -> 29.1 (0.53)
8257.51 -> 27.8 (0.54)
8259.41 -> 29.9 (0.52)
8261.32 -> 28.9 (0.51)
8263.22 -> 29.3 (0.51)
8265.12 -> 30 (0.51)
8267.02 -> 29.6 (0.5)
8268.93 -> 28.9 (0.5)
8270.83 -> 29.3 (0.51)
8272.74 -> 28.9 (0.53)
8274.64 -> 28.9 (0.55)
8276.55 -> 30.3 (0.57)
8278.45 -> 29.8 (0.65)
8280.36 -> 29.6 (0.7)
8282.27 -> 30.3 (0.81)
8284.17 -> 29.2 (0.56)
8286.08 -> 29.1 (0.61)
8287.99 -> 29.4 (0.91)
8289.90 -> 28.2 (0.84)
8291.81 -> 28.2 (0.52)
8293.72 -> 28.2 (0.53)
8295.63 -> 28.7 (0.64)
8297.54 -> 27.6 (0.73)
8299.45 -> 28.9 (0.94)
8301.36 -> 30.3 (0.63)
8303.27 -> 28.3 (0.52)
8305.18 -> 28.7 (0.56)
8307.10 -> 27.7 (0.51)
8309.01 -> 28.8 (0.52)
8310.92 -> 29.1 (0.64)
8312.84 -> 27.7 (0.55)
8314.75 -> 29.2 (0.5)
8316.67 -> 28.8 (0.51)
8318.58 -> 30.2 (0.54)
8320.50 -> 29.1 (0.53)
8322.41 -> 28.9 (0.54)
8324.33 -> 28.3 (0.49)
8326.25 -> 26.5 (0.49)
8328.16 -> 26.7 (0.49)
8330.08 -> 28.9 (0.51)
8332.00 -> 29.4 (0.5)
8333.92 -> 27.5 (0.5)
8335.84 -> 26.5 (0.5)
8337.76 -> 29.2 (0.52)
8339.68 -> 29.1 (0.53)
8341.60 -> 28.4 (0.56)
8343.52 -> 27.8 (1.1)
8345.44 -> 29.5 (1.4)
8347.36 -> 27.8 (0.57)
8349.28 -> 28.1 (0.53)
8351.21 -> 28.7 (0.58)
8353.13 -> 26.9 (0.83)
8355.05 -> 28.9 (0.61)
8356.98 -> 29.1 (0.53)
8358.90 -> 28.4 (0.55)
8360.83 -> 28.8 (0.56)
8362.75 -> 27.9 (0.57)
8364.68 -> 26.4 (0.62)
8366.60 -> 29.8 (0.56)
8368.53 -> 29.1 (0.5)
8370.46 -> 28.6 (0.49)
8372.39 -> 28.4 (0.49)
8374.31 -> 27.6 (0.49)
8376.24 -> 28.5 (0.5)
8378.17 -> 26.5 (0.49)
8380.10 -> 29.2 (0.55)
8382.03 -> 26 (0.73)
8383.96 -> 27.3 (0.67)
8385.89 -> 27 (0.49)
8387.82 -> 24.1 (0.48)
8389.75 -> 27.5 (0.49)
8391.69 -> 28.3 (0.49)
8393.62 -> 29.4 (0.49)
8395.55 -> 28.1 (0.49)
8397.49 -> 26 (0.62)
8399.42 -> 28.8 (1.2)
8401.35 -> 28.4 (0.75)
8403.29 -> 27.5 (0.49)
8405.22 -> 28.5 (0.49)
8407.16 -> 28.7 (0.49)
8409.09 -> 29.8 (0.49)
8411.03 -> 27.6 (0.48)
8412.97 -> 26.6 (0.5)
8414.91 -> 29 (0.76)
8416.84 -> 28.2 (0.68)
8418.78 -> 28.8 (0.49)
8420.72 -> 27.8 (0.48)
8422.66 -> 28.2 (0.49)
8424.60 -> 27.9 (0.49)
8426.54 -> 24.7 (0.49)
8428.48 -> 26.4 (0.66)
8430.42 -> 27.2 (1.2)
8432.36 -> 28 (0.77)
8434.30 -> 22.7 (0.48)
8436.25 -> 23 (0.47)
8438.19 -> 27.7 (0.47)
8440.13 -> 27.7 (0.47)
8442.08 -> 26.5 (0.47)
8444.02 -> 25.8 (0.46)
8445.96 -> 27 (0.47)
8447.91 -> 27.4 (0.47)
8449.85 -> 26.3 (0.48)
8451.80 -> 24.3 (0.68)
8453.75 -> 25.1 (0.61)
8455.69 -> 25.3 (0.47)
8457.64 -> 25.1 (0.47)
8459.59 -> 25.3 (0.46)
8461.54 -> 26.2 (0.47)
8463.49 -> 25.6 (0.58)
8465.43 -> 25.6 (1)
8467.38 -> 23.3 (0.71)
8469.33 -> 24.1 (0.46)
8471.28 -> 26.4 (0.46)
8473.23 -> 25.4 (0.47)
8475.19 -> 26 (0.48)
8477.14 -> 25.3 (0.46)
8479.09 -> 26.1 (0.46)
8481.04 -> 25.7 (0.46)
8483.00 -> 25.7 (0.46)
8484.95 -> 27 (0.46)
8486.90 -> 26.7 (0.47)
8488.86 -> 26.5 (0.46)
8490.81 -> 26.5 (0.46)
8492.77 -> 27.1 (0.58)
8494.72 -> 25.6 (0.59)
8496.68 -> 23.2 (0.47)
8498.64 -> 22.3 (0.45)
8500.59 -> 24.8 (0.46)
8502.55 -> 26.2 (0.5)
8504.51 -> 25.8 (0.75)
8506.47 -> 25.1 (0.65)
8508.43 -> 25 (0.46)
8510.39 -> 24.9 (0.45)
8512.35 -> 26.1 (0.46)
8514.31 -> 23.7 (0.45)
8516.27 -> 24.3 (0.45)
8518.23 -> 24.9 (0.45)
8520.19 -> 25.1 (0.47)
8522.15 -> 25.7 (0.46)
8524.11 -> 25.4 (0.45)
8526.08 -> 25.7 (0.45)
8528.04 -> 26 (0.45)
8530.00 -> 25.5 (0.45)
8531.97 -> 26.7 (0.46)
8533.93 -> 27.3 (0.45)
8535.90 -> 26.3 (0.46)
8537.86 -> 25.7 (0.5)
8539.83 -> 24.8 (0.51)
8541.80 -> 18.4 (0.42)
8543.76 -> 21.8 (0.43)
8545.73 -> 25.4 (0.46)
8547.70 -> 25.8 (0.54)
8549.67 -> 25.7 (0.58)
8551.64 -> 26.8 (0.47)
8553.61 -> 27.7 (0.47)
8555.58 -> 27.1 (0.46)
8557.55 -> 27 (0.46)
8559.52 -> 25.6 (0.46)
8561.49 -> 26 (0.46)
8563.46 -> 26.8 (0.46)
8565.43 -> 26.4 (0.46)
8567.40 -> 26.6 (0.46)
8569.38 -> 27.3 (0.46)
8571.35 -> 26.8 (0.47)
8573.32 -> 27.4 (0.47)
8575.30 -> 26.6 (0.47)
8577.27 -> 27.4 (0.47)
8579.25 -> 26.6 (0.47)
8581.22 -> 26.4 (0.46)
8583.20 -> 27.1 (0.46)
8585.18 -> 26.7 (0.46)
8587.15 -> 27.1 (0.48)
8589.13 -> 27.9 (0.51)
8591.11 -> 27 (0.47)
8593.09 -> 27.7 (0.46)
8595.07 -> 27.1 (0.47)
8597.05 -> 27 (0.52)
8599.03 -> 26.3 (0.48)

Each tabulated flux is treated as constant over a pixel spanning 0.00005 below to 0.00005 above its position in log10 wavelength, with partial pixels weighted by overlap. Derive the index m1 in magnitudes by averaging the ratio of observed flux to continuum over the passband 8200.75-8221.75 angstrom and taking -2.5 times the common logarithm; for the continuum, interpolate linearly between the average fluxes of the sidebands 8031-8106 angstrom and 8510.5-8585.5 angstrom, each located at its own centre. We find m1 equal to -0.05 mag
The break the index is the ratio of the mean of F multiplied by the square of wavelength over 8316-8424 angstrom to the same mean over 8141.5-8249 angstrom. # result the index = 1.0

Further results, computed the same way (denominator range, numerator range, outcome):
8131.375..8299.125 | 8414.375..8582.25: 0.97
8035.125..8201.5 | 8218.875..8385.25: 1.07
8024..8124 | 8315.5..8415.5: 1.07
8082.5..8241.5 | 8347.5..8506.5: 1.00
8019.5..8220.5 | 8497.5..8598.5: 1.02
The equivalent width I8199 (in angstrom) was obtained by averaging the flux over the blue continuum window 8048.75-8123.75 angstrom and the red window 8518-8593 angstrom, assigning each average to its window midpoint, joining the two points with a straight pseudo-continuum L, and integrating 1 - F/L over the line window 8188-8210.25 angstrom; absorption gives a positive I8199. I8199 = 1.45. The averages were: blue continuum 28.5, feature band 26.1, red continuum 26.1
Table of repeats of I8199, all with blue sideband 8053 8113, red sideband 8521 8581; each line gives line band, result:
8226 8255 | -1.9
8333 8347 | -0.6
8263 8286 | -1.7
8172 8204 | 2.3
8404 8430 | -1.1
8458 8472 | 0.7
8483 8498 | 0.2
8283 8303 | -1.0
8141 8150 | -0.3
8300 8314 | -0.7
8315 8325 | -0.7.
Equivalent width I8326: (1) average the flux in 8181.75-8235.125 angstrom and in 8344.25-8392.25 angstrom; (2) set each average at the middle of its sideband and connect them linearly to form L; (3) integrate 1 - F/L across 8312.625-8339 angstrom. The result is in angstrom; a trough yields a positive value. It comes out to -0.6 angstrom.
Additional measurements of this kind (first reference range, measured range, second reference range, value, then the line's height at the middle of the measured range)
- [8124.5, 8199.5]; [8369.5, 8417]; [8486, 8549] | -3.02 angstrom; 26.2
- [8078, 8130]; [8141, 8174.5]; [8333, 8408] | -1.17 angstrom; 28.6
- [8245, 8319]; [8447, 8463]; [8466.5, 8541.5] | 0.36 angstrom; 26.2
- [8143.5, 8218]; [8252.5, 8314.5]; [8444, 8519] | -4.52 angstrom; 27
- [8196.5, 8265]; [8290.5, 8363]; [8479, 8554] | -1.77 angstrom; 27.8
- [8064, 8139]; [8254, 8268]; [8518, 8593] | -0.72 angstrom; 27.8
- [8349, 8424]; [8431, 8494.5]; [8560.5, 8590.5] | 3.97 angstrom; 27.6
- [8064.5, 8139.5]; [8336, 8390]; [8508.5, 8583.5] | -1.97 angstrom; 27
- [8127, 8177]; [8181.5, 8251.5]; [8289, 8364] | 3.50 angstrom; 29.2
